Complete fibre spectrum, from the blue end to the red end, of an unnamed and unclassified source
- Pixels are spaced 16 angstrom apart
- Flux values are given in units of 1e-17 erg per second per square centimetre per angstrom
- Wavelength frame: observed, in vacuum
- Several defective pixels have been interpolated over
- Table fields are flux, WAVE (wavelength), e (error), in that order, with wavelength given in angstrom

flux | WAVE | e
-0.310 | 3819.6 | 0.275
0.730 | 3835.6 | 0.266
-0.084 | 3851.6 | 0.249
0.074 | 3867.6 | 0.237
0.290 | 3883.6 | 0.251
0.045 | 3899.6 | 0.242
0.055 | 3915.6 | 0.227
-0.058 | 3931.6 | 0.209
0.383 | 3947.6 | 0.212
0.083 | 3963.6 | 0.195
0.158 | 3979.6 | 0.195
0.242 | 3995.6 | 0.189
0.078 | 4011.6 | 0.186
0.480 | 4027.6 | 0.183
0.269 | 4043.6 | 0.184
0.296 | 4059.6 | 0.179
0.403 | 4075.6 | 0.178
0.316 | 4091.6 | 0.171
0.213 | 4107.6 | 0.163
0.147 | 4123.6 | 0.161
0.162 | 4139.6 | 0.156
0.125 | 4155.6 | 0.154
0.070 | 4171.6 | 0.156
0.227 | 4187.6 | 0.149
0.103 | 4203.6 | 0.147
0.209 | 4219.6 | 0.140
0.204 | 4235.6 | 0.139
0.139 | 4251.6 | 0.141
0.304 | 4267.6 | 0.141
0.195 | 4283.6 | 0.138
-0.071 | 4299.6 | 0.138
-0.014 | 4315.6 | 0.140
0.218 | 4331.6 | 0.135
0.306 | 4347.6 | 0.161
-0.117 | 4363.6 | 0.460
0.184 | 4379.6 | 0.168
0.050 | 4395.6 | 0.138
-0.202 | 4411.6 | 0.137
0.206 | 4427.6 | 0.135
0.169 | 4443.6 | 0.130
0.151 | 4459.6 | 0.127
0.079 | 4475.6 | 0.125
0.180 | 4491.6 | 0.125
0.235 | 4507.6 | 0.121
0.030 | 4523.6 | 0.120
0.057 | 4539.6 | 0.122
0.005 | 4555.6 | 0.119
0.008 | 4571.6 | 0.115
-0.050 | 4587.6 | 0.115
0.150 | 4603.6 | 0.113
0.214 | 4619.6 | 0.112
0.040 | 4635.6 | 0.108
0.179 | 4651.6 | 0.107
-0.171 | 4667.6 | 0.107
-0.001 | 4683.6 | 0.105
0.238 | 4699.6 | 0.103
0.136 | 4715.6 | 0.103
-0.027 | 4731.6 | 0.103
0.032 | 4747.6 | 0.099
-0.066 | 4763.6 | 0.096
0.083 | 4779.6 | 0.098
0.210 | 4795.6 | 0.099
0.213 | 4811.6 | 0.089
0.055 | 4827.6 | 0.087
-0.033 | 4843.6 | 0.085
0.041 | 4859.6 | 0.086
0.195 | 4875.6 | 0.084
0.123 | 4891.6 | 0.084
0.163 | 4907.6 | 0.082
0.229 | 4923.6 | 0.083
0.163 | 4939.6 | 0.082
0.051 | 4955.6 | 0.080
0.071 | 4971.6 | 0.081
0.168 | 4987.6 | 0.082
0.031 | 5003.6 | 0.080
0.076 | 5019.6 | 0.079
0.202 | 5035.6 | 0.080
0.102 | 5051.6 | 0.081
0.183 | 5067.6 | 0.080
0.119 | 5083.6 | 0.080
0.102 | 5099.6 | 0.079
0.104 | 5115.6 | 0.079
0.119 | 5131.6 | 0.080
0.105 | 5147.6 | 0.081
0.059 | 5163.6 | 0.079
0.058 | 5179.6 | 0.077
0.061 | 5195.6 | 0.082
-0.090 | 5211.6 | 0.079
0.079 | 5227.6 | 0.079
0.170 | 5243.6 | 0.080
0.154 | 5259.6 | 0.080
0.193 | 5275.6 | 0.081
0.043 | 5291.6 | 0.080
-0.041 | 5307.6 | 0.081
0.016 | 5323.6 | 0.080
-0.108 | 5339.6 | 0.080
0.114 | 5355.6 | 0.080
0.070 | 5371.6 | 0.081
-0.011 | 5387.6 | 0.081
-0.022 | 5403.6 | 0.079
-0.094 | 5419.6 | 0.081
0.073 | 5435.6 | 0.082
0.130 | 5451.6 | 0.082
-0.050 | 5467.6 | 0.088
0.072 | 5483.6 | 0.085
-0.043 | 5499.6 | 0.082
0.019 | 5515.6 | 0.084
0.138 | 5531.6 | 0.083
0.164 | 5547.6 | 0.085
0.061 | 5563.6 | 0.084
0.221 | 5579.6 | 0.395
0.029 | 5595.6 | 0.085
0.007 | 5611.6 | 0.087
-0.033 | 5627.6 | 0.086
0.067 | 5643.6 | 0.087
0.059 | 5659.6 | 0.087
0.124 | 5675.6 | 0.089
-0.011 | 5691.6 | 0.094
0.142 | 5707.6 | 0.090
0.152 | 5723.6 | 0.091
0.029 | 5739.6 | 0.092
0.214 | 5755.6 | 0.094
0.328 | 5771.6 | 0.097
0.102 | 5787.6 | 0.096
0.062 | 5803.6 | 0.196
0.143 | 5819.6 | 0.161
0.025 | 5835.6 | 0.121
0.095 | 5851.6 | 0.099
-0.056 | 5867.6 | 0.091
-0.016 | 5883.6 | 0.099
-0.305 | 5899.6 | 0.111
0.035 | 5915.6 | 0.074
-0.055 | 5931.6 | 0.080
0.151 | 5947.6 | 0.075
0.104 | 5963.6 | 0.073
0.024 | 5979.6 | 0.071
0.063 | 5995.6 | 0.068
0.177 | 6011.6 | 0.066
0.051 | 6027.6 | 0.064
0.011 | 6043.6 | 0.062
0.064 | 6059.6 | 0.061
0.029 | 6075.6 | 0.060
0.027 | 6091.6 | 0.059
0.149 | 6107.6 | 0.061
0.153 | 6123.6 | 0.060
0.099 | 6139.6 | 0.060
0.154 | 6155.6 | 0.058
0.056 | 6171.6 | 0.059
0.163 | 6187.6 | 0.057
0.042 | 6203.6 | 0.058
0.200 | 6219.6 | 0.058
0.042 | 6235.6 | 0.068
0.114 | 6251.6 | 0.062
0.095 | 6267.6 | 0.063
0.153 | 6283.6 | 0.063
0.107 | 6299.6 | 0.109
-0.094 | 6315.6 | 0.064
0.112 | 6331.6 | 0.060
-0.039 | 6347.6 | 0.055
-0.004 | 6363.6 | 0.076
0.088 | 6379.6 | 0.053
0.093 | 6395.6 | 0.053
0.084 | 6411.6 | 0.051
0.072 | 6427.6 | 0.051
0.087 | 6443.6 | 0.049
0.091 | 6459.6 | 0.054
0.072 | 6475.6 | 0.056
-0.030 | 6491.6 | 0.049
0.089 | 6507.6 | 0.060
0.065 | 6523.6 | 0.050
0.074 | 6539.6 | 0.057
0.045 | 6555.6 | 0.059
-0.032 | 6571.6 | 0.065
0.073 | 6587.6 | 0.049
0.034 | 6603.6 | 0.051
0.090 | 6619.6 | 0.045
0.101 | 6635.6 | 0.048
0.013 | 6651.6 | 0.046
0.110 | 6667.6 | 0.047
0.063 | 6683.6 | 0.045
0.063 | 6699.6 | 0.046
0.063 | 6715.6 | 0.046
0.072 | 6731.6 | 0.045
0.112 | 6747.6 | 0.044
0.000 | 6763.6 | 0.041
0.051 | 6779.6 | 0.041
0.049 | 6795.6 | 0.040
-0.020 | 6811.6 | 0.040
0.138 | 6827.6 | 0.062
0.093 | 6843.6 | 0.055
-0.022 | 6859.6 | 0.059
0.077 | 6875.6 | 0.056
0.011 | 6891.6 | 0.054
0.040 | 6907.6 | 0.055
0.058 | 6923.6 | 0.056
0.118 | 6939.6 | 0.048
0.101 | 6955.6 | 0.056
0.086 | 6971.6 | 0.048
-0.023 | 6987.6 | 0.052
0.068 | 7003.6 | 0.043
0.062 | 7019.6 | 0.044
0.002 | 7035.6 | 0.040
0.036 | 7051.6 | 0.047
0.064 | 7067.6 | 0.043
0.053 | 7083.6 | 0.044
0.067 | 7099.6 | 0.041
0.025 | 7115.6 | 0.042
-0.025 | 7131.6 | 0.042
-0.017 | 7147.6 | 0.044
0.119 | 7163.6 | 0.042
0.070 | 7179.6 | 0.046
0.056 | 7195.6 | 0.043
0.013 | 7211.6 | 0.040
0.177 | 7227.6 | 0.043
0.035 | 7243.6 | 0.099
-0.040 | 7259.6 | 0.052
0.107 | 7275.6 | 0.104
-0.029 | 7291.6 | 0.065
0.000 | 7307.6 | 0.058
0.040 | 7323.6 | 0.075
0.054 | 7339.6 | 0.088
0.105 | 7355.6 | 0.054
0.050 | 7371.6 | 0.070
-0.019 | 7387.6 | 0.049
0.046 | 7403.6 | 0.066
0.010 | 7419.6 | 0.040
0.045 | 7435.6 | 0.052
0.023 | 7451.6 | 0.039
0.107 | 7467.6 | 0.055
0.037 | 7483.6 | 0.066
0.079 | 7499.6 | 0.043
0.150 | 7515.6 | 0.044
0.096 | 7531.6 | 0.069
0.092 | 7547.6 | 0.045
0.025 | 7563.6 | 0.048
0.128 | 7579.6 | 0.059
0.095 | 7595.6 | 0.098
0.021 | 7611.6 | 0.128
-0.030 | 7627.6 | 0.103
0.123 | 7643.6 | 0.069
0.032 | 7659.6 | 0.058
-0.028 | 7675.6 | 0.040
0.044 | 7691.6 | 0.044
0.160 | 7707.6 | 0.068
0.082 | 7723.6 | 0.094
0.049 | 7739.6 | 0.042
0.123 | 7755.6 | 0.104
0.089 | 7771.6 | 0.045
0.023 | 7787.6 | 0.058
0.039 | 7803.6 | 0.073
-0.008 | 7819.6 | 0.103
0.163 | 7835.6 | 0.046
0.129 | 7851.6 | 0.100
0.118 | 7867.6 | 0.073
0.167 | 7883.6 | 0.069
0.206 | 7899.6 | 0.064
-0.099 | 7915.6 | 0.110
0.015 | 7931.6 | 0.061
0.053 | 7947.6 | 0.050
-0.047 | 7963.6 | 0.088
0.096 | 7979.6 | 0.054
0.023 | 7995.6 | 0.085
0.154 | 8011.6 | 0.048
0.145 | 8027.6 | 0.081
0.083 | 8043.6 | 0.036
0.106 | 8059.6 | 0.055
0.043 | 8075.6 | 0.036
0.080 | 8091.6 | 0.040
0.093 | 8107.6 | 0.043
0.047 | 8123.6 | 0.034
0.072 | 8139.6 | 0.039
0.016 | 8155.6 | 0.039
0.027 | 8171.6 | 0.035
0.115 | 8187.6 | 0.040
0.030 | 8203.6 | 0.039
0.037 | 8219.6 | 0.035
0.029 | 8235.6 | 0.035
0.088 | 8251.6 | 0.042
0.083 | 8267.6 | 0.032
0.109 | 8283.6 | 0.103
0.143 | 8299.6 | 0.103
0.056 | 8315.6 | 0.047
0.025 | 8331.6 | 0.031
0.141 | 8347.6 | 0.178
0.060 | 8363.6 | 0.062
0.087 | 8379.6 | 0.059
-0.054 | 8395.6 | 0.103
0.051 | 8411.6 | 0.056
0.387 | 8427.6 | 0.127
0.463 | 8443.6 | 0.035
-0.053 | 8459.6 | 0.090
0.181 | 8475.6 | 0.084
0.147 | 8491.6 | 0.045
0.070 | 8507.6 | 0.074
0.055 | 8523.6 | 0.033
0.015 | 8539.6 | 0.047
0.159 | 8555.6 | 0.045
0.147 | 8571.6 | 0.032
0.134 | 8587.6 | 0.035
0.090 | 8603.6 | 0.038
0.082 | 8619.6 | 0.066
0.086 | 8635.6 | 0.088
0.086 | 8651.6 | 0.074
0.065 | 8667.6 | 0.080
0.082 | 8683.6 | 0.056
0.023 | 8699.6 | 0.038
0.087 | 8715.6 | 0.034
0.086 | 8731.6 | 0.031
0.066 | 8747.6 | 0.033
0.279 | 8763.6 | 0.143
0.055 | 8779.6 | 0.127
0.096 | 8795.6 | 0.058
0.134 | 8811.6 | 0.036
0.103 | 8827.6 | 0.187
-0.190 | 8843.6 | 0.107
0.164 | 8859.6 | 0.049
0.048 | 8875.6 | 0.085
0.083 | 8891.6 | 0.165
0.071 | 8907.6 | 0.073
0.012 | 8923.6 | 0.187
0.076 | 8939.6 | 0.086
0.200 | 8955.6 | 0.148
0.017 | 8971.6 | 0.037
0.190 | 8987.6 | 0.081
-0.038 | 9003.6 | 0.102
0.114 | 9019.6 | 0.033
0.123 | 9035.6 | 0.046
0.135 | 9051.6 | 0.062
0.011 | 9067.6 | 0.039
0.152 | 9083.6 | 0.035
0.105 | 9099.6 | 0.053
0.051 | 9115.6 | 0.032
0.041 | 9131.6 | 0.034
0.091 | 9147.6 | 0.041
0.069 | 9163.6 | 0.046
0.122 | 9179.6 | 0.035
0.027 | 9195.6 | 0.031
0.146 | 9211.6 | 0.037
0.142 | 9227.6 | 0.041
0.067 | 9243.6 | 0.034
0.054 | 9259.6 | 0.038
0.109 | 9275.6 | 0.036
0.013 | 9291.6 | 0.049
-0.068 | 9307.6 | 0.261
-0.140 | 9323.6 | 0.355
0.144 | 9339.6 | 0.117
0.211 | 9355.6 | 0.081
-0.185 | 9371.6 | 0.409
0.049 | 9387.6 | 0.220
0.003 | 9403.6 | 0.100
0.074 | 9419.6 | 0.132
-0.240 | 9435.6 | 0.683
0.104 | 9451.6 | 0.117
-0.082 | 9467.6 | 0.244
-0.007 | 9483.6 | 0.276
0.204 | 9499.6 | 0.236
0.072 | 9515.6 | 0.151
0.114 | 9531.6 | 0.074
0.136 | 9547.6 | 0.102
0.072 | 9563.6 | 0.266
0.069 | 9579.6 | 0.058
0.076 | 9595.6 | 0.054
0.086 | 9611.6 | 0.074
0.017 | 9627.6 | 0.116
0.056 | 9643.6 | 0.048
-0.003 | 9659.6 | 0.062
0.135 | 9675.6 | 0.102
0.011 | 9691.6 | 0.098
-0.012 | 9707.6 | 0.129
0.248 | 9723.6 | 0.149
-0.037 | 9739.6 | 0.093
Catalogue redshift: 1.263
